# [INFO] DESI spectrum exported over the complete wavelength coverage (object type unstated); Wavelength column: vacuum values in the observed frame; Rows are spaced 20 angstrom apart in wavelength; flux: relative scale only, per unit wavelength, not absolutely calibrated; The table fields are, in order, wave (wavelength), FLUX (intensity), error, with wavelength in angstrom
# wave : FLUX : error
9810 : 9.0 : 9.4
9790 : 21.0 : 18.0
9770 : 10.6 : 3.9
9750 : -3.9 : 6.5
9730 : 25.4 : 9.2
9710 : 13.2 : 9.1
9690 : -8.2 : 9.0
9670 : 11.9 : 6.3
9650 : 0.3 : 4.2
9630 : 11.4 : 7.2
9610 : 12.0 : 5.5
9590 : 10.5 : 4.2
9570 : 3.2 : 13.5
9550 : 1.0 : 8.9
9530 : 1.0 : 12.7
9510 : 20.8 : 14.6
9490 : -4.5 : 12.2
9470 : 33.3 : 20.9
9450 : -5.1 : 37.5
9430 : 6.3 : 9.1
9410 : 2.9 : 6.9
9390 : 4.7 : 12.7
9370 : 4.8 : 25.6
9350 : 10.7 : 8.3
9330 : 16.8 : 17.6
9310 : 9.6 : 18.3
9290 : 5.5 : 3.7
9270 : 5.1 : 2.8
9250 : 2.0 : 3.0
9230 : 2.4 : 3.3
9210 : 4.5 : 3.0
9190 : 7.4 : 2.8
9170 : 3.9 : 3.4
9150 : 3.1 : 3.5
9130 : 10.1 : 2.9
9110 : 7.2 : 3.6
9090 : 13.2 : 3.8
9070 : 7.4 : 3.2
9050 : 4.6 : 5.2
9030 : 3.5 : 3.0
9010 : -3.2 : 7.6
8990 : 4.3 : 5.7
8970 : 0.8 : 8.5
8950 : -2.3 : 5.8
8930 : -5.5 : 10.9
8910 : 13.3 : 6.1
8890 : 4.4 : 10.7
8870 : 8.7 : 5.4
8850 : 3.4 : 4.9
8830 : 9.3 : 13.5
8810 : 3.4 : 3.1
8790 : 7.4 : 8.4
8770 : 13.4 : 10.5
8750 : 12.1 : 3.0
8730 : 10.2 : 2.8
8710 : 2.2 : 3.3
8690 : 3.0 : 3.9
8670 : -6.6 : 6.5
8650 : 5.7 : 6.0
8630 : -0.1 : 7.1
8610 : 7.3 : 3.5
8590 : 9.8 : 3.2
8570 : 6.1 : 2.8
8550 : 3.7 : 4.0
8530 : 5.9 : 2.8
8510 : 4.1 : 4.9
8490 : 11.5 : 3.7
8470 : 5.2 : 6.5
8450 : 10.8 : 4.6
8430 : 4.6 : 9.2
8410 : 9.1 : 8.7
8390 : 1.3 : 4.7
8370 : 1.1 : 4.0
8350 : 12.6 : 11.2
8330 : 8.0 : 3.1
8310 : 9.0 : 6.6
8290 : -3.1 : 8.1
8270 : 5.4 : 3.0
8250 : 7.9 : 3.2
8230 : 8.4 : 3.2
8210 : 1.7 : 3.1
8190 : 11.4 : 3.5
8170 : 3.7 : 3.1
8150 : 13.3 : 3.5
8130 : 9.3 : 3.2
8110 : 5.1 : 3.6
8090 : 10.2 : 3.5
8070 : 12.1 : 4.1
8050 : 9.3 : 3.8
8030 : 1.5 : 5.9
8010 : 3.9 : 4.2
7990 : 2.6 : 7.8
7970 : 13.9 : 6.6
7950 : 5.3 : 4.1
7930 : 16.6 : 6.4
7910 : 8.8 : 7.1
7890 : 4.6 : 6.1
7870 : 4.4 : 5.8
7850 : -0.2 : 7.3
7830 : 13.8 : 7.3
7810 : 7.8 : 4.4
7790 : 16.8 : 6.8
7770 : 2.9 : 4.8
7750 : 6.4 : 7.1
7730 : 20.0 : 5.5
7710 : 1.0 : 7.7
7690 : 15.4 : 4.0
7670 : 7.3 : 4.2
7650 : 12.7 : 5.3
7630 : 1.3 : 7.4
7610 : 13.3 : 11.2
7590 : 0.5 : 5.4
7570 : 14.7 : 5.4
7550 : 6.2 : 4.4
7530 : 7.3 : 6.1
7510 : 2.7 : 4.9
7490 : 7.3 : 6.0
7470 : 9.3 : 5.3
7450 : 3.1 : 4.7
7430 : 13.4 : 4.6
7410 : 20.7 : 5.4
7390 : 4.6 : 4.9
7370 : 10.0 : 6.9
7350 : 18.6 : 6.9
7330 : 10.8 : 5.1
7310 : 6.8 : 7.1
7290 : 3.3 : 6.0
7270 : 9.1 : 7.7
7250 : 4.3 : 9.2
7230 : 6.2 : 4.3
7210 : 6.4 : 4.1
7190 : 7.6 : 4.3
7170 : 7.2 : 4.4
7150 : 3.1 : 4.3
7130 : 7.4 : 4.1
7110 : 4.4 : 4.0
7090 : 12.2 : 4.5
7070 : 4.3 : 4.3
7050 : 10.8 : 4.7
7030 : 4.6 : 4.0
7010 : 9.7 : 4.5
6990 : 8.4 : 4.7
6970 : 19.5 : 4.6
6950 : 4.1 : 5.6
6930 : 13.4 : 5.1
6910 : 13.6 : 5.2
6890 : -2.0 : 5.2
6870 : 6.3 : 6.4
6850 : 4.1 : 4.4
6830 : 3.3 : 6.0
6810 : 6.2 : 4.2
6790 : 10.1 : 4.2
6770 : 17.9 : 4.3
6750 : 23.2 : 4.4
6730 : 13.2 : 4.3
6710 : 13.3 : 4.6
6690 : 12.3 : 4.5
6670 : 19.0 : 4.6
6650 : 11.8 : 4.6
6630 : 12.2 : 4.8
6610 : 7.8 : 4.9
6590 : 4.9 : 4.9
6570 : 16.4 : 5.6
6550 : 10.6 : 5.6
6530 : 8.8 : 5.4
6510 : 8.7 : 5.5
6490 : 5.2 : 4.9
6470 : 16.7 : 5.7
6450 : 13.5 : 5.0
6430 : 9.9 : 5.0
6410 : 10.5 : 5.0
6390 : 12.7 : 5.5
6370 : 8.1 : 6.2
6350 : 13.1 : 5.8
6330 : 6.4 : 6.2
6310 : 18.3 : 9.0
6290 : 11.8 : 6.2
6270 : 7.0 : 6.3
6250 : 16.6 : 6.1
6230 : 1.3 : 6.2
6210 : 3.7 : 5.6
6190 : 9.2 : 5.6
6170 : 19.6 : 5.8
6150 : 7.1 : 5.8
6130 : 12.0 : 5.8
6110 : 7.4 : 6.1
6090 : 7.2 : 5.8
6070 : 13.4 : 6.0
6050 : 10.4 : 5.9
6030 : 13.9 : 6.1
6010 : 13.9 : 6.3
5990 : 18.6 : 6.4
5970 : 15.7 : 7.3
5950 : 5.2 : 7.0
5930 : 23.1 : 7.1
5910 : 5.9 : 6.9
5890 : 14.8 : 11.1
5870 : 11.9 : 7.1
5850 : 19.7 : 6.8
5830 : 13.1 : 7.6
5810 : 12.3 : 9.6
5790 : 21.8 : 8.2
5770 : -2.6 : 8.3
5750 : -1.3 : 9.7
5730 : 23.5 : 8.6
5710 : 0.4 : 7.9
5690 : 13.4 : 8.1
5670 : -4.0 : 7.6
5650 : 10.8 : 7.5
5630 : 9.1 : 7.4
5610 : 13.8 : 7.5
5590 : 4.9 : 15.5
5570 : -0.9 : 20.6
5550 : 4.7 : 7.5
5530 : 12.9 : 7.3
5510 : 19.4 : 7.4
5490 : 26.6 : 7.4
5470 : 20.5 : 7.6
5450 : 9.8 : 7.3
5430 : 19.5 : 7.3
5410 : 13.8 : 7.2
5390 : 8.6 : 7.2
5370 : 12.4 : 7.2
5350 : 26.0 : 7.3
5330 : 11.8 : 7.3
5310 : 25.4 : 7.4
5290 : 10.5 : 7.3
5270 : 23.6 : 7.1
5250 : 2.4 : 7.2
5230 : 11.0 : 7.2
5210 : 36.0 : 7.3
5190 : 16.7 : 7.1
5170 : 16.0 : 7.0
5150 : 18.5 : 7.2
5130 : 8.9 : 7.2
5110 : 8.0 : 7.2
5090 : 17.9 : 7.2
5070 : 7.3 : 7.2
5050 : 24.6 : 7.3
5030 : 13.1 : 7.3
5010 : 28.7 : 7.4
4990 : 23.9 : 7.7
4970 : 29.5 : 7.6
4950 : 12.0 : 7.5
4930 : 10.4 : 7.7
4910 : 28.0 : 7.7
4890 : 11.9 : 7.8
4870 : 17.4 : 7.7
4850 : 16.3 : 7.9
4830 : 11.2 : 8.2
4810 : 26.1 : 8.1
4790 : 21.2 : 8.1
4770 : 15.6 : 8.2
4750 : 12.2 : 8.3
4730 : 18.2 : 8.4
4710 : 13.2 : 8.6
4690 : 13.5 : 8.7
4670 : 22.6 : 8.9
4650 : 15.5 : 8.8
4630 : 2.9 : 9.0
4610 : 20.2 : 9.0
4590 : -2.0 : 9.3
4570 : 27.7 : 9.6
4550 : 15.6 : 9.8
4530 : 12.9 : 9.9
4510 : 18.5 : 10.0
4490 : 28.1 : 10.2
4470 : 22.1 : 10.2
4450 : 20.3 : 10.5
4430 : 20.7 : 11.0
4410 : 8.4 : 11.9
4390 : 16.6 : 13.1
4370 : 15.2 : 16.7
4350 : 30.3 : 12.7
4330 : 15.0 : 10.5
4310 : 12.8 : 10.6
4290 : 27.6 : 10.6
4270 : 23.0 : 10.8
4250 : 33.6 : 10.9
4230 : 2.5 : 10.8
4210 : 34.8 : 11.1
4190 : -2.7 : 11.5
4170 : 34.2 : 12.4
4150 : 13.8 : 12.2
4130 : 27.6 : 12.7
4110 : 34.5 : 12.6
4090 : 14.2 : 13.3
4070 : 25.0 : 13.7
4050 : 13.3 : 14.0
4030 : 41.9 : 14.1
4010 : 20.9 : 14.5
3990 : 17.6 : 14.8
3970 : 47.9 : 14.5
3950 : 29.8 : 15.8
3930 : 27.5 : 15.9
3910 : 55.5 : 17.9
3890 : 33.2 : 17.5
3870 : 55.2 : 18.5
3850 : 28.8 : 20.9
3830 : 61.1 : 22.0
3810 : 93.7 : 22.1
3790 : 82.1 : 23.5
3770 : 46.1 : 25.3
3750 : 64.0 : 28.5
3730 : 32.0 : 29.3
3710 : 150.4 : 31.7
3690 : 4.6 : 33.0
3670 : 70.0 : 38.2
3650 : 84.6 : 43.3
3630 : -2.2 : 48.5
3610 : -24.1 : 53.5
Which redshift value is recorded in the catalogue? 0.10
